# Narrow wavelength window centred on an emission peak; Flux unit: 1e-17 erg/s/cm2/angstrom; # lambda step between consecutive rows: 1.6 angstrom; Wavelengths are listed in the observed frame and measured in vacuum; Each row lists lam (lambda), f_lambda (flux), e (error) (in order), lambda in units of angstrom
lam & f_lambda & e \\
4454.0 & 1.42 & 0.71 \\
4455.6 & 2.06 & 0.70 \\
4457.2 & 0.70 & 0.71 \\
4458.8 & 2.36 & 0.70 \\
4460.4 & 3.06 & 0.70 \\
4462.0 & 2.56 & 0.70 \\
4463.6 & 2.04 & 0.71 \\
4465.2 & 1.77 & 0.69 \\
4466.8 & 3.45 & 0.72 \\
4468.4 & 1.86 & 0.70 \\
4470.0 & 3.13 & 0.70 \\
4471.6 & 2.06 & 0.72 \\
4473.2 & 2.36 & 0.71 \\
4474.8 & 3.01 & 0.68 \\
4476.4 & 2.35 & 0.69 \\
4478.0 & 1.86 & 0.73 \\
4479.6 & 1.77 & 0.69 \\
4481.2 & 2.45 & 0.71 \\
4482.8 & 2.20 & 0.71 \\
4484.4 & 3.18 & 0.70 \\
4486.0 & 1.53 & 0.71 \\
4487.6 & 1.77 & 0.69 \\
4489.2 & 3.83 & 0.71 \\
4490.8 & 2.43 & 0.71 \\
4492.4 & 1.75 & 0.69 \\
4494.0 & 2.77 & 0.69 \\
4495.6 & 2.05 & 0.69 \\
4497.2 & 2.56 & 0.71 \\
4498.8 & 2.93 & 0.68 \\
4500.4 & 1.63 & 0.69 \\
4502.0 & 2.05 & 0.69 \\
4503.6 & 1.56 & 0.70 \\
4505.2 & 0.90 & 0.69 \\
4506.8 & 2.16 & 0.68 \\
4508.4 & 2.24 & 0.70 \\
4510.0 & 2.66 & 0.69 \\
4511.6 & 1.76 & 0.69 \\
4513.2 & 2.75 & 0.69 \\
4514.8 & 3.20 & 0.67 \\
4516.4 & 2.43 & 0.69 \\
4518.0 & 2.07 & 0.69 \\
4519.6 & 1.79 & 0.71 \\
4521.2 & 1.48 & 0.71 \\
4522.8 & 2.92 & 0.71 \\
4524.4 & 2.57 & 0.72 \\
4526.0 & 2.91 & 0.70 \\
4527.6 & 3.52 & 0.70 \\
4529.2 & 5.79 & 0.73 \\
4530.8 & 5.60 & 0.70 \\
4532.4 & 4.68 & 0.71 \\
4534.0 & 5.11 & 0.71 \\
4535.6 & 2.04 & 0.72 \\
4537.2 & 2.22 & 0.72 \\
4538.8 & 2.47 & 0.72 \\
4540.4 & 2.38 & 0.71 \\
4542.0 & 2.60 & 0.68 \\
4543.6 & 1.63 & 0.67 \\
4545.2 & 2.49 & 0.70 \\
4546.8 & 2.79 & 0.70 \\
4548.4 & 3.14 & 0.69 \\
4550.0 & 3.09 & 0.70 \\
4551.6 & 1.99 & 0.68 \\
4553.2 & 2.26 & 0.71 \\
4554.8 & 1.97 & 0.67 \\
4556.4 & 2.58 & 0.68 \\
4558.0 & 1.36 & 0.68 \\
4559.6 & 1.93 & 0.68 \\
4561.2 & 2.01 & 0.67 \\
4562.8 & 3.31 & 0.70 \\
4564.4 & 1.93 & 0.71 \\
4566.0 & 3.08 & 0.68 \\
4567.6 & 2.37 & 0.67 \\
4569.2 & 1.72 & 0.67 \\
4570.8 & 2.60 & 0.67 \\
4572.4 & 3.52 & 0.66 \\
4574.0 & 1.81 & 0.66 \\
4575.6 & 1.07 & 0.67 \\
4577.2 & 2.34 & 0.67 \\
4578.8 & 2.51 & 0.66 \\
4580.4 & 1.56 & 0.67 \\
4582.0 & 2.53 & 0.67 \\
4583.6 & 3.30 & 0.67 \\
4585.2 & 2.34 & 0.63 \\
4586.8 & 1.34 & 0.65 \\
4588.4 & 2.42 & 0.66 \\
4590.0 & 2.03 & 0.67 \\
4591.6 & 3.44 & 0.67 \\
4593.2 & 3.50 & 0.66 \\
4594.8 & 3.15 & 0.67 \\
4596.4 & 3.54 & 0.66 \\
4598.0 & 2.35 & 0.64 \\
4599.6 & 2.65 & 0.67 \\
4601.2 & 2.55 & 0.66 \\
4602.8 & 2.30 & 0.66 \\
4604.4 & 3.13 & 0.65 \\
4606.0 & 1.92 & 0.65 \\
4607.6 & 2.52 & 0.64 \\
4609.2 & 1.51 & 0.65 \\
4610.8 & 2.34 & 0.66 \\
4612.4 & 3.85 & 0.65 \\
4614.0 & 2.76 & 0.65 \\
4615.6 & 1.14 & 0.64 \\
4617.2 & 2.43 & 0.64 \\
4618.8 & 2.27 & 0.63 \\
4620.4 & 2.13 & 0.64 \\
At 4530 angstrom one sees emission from [O II]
